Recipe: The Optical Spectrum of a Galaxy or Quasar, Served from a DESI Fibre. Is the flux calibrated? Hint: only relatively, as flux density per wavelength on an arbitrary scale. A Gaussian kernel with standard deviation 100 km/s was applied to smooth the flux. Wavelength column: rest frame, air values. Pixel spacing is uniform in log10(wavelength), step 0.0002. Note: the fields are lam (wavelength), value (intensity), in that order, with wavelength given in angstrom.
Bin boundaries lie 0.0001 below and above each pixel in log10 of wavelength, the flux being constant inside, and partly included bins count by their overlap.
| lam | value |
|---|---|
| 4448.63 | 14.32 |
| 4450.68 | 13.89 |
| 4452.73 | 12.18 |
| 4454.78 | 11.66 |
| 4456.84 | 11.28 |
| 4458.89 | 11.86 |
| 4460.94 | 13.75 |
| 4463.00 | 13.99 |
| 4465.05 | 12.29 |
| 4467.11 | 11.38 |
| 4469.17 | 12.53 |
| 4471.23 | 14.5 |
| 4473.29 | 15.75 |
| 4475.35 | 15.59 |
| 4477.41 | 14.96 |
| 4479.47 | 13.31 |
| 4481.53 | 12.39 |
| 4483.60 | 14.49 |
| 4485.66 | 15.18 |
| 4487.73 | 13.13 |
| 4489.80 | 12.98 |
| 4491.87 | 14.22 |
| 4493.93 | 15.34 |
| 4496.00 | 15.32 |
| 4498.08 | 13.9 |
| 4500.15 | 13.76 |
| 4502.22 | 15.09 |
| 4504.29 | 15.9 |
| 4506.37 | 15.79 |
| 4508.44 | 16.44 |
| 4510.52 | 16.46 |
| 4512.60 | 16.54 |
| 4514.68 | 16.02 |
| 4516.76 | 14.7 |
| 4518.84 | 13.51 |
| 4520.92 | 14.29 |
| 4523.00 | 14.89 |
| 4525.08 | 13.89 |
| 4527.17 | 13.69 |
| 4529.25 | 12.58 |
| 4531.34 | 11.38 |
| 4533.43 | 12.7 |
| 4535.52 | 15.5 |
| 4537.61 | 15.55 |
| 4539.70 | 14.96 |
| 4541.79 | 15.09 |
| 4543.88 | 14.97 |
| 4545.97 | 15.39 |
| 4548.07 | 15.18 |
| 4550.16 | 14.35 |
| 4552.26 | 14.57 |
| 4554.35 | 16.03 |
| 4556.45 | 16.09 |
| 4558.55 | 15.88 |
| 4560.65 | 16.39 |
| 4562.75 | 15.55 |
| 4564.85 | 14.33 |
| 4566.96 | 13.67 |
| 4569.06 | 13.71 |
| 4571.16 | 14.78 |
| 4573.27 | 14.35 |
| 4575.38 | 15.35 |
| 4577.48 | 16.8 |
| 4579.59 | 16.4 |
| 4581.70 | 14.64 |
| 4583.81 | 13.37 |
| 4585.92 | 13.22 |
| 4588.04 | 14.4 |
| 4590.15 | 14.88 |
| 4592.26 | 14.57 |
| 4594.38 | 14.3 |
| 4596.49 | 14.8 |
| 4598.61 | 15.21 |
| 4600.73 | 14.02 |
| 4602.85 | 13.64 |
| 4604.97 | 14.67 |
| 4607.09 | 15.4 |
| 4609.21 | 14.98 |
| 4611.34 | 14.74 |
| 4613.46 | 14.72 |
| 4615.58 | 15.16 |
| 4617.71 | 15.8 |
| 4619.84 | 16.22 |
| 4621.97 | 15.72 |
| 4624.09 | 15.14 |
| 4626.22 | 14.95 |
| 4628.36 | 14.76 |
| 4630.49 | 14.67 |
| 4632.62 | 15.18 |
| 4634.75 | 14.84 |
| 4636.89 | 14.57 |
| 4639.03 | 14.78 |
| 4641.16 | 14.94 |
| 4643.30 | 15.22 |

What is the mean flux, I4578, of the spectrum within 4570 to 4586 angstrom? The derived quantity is 15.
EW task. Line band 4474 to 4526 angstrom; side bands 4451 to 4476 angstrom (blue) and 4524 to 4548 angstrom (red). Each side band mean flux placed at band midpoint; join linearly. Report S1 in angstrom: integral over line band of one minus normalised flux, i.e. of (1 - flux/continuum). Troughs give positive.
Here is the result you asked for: -4.2 angstrom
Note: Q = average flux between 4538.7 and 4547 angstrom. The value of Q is 15.1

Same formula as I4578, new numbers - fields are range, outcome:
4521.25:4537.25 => 13.6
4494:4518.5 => 15.4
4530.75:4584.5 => 14.9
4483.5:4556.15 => 14.7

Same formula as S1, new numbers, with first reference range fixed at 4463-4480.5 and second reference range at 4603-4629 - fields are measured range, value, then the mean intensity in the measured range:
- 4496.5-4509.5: -0.98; 15.2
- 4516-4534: 0.98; 13.5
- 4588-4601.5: 0.29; 14.6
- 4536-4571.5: -1.31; 15.1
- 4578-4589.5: 0.24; 14.5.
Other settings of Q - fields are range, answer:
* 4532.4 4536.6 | 14.1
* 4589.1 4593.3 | 14.7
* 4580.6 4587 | 13.7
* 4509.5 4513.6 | 16.5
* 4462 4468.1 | 12.6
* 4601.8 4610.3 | 14.7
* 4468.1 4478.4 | 14.6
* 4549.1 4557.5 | 15.3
